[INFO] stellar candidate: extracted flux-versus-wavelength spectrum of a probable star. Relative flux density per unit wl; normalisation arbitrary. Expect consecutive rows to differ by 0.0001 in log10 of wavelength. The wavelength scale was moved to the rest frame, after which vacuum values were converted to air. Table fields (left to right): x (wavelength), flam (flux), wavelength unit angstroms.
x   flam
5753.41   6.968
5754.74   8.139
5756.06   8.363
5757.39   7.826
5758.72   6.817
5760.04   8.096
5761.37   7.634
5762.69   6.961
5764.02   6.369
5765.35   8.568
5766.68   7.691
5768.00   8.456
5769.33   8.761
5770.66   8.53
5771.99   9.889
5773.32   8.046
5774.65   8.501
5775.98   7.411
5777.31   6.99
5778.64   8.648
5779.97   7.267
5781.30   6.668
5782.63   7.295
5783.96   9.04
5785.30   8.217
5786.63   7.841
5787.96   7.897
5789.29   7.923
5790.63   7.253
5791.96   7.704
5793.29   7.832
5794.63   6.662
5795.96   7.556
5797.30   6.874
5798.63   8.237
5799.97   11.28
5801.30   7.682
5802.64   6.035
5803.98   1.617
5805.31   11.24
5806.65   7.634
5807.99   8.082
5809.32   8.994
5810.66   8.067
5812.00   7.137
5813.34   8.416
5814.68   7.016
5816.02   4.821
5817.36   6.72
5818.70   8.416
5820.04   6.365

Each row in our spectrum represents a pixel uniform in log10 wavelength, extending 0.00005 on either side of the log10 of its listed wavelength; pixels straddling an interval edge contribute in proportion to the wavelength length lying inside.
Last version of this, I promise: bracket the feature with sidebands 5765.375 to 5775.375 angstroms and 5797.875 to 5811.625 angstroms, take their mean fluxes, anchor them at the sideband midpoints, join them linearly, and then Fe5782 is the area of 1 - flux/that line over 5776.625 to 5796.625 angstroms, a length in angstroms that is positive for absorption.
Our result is 1.4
